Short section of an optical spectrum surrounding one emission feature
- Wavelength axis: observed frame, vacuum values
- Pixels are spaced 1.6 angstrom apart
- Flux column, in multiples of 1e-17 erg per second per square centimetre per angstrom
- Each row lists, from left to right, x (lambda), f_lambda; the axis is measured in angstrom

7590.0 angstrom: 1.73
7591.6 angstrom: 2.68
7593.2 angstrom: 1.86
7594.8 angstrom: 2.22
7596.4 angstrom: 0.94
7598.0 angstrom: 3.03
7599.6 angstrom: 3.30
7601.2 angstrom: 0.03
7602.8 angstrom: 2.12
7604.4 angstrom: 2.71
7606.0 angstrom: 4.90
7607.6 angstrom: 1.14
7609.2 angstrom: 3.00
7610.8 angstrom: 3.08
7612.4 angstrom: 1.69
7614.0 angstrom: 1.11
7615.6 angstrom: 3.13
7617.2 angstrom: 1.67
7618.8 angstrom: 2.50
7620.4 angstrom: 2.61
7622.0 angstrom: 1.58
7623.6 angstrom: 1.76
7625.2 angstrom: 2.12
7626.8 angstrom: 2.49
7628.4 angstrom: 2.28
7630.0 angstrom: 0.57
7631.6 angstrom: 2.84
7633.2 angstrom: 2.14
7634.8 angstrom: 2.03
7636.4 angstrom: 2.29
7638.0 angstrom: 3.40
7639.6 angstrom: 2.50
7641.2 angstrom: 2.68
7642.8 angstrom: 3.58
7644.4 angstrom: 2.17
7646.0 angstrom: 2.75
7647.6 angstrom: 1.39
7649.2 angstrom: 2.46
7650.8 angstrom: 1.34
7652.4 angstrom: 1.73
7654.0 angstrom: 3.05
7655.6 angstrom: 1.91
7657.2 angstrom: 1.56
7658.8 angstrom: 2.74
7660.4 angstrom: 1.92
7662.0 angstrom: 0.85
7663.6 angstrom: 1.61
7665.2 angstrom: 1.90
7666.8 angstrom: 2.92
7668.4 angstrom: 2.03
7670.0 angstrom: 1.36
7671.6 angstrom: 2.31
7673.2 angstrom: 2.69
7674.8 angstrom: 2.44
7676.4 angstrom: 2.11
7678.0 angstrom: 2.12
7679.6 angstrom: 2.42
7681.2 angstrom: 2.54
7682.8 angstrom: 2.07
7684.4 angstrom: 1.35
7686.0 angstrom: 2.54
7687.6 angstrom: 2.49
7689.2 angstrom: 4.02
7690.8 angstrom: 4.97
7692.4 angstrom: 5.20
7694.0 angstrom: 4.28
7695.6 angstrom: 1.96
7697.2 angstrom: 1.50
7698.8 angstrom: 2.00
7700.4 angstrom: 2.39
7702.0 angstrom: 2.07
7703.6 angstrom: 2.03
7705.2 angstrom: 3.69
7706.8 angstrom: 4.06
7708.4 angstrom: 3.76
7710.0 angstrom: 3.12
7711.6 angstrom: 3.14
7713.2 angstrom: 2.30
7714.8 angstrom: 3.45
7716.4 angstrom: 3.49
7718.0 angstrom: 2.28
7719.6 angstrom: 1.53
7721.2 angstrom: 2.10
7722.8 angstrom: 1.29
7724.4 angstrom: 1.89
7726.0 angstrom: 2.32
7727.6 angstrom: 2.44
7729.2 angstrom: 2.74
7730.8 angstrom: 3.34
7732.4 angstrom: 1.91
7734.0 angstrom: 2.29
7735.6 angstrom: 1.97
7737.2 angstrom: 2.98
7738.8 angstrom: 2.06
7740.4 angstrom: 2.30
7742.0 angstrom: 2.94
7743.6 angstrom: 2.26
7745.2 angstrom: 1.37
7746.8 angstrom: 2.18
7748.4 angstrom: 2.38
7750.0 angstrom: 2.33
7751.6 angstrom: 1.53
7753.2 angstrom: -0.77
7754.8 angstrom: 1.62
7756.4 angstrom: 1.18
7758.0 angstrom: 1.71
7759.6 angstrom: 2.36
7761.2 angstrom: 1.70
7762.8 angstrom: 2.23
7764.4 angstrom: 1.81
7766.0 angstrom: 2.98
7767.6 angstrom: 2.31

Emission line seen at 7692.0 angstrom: [S II] 6716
